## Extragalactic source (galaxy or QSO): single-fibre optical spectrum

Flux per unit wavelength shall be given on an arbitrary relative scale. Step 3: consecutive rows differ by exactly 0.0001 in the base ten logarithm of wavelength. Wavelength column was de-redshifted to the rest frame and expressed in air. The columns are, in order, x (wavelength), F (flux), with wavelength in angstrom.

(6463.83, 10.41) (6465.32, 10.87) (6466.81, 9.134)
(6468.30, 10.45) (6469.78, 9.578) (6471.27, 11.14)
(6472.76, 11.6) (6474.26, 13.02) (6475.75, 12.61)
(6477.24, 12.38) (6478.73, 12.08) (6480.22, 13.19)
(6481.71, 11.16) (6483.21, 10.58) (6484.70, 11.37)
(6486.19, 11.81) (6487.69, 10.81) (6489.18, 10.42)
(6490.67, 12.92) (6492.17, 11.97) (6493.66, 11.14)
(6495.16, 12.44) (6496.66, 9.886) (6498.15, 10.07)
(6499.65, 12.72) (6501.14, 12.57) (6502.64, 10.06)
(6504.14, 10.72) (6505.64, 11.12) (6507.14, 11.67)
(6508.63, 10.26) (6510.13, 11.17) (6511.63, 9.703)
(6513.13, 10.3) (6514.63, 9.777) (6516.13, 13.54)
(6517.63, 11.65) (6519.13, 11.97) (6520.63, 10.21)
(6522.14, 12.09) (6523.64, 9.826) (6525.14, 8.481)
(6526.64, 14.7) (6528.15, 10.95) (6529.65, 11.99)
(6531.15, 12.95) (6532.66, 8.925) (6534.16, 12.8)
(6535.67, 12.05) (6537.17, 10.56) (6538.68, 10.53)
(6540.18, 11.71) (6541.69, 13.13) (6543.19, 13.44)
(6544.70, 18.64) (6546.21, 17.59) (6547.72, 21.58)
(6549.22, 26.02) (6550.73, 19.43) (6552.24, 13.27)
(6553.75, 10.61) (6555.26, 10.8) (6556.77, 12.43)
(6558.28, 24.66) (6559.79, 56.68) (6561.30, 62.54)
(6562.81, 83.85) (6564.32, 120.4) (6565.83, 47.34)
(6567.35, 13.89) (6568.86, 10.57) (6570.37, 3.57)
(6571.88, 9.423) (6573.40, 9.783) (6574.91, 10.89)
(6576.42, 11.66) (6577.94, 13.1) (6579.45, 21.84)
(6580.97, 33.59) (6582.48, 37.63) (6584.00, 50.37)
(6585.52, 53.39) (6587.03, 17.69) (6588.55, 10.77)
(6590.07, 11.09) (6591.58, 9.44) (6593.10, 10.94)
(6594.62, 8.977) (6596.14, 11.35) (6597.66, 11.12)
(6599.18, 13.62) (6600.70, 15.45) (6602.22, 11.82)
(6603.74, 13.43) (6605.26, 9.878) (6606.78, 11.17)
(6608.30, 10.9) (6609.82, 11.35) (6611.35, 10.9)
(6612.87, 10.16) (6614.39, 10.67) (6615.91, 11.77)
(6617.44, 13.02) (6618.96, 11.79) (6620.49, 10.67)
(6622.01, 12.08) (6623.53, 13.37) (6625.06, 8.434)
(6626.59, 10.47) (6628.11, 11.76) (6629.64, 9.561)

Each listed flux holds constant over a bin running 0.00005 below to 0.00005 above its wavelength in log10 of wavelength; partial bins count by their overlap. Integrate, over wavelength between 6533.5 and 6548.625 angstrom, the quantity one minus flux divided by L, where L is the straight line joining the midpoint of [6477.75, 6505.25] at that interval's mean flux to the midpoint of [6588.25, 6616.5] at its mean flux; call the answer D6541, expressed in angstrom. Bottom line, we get -3.9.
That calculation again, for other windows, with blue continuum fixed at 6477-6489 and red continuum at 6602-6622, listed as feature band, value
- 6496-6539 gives 1.38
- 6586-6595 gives -1.17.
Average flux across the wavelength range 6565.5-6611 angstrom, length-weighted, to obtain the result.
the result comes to 16.9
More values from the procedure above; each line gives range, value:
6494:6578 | 17.9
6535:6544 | 11.9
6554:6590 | 30.9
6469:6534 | 11.4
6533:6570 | 26.8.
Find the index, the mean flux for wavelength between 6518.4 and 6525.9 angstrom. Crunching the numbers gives 10.5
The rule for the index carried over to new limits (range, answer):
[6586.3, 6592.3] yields 12.2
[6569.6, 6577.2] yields 9.08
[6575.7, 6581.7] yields 20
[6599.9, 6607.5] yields 12.4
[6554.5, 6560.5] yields 25.9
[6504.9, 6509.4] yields 11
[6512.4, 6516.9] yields 11.2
